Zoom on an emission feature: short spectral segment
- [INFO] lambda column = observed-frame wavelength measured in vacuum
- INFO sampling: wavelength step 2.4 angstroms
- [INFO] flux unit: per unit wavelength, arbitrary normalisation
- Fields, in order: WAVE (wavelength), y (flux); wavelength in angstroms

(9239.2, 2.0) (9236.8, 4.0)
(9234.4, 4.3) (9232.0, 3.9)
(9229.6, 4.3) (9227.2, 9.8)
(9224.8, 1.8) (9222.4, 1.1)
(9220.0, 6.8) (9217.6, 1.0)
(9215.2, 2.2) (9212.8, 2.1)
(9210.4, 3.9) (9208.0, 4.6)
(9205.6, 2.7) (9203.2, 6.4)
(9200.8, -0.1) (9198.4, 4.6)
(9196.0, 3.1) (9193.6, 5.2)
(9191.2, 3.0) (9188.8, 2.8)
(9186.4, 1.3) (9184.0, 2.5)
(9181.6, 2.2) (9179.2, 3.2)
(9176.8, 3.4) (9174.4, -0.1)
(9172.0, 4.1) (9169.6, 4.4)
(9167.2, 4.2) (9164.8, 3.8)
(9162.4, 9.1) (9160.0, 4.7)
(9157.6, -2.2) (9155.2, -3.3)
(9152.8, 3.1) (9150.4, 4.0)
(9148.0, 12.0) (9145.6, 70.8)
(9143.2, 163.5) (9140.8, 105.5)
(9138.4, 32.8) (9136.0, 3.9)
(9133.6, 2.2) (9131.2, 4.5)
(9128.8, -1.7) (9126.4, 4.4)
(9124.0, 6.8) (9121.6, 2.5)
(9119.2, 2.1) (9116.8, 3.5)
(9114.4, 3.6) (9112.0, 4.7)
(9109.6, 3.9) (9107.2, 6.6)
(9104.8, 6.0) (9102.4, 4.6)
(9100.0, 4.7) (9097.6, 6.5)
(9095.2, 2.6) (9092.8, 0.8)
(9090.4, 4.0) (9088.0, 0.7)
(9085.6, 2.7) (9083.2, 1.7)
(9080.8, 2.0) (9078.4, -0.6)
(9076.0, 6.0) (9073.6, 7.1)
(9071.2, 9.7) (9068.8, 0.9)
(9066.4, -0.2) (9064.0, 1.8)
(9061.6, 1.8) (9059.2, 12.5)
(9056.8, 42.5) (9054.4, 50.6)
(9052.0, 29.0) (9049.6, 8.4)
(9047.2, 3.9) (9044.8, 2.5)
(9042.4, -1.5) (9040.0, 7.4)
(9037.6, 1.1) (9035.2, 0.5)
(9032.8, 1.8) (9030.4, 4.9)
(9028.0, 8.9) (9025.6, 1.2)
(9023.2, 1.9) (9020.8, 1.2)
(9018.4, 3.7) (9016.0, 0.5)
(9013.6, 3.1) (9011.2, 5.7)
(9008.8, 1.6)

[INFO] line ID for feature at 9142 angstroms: [O III] 5007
